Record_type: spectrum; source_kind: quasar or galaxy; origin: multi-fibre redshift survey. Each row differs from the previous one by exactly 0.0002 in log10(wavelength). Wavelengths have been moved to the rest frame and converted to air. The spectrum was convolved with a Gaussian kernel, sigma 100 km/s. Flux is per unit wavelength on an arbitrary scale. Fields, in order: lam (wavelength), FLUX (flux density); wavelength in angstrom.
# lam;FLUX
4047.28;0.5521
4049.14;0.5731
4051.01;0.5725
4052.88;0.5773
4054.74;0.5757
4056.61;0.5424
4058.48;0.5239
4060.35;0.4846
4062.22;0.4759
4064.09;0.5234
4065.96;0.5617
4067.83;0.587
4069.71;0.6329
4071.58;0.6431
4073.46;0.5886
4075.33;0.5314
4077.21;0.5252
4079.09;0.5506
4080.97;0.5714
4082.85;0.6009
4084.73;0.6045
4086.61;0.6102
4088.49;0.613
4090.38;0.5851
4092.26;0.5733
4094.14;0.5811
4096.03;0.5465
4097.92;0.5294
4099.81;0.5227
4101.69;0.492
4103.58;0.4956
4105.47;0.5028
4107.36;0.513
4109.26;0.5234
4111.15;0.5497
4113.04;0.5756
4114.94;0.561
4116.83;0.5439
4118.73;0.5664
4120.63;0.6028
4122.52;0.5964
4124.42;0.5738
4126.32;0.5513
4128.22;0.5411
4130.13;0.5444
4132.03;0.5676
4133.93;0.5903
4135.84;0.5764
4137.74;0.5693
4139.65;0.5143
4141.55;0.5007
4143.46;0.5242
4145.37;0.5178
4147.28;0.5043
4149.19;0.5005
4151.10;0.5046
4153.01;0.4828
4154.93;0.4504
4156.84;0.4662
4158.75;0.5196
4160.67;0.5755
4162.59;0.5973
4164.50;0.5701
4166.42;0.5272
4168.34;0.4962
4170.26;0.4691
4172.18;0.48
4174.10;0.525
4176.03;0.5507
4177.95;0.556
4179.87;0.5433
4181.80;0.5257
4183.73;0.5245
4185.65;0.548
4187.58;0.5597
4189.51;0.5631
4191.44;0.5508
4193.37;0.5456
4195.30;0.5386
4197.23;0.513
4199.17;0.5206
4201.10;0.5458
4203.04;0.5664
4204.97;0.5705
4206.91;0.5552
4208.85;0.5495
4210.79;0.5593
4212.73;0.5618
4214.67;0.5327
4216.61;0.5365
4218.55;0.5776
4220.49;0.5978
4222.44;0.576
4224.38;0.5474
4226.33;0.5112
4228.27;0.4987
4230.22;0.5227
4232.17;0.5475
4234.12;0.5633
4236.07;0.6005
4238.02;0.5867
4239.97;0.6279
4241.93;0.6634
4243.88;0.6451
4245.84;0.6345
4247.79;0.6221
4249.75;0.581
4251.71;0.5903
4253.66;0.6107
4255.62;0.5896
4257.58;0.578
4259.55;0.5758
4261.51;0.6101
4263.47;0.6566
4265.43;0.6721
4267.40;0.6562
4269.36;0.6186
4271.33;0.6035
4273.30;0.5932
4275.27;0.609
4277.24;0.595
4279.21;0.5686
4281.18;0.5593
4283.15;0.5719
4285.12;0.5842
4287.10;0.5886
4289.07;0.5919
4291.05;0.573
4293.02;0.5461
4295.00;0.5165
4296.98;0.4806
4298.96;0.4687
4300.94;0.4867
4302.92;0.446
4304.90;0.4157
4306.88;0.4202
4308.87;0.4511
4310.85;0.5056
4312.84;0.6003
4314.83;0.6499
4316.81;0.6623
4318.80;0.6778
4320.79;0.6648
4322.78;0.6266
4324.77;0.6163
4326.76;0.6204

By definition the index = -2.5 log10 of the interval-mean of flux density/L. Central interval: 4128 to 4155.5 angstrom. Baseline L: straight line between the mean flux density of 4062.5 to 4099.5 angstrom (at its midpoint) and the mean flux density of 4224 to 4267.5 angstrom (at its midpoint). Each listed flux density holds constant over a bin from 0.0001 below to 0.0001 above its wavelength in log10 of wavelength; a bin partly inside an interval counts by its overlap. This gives 0.11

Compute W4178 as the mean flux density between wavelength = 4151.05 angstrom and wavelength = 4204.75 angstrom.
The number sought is 0.53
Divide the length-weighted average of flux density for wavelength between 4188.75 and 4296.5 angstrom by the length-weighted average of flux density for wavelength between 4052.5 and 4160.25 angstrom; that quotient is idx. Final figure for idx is 1.06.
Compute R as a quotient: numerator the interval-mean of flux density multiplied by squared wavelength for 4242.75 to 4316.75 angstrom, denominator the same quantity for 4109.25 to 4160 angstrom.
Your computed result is 1.14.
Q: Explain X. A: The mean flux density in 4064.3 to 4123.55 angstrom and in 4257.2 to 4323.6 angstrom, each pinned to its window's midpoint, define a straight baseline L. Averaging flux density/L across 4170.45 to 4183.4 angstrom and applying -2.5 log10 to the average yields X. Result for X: 0.08 mag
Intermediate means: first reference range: 0.563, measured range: 0.526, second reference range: 0.571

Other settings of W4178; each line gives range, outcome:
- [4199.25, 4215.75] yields 0.553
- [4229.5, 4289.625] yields 0.601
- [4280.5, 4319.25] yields 0.538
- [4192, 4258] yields 0.57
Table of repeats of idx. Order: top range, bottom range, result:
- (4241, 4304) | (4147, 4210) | 1.10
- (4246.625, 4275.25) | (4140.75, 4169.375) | 1.19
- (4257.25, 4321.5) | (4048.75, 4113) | 1.02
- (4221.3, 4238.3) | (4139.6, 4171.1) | 1.07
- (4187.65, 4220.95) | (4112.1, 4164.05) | 1.02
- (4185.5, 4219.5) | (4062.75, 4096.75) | 0.95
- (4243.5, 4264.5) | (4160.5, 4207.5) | 1.13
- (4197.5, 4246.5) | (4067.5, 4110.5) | 1.01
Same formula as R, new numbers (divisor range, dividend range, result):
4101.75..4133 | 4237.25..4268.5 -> 1.20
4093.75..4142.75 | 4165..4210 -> 1.01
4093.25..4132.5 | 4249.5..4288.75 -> 1.18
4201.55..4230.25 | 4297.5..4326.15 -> 1.04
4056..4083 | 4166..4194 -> 1.01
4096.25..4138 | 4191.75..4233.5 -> 1.04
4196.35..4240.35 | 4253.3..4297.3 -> 1.09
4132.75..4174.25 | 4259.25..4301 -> 1.18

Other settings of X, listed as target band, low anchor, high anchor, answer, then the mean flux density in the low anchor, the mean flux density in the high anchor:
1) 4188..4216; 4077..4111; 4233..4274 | 0.09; 0.553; 0.613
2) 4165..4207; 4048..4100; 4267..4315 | 0.04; 0.565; 0.545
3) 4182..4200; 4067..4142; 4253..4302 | 0.06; 0.562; 0.58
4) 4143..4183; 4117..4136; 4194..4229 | 0.08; 0.569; 0.548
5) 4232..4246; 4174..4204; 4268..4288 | -0.08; 0.543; 0.59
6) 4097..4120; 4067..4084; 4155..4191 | 0.06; 0.581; 0.531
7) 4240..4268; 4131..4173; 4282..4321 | -0.16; 0.523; 0.543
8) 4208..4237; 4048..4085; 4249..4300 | 0.05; 0.561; 0.584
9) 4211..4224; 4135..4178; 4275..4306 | -0.07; 0.52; 0.536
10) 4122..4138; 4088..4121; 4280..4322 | -0.04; 0.547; 0.546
